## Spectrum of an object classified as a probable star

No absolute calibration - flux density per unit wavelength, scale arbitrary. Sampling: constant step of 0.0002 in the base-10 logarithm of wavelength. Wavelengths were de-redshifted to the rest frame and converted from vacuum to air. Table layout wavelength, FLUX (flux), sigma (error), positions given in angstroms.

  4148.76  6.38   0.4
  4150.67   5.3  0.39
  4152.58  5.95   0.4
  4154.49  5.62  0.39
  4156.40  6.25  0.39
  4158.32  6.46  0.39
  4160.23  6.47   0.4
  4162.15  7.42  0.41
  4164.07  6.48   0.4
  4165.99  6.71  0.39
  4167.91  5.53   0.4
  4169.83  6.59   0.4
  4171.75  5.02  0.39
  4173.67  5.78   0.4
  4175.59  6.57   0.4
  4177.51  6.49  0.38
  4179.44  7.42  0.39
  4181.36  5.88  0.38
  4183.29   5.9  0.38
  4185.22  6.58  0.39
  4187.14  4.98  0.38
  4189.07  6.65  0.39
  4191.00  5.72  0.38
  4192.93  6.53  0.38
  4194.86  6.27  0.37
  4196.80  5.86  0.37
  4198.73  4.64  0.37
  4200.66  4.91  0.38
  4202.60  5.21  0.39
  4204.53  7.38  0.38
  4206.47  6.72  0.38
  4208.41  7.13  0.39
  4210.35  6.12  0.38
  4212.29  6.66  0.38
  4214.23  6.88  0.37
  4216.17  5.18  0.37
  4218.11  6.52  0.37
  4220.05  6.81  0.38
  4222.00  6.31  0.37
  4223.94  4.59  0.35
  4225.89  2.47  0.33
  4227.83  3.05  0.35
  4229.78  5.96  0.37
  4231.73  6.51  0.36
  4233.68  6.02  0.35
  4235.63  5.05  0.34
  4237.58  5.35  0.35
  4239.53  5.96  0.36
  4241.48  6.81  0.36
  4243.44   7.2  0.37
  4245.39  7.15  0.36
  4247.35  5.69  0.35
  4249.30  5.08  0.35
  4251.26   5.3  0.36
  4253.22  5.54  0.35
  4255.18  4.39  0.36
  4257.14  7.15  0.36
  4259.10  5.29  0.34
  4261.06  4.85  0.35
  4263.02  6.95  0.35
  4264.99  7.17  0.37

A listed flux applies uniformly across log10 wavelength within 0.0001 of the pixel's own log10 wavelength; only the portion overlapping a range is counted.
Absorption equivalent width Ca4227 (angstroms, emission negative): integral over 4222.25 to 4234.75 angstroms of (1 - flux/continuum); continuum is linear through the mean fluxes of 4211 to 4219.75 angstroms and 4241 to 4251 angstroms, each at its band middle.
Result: 2.9 angstroms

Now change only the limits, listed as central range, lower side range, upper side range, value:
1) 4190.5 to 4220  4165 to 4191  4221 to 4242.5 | -2.3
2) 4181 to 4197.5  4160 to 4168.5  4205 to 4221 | 1.2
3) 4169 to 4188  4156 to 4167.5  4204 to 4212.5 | 1.5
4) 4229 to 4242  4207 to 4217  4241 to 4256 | 0.3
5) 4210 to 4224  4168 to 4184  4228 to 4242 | -0.8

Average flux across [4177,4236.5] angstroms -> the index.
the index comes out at 5.88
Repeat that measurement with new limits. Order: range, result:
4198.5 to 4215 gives 6.24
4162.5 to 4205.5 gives 6.07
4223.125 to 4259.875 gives 5.51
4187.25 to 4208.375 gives 6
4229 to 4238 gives 5.8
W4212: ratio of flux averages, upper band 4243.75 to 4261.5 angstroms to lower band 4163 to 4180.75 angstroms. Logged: 0.90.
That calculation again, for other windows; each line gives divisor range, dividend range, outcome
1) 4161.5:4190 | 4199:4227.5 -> 0.93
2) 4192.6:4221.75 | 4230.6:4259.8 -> 0.96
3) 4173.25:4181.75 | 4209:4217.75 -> 0.96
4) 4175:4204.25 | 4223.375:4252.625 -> 0.92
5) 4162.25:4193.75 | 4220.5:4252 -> 0.89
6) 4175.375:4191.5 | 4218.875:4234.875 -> 0.84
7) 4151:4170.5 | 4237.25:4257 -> 0.94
